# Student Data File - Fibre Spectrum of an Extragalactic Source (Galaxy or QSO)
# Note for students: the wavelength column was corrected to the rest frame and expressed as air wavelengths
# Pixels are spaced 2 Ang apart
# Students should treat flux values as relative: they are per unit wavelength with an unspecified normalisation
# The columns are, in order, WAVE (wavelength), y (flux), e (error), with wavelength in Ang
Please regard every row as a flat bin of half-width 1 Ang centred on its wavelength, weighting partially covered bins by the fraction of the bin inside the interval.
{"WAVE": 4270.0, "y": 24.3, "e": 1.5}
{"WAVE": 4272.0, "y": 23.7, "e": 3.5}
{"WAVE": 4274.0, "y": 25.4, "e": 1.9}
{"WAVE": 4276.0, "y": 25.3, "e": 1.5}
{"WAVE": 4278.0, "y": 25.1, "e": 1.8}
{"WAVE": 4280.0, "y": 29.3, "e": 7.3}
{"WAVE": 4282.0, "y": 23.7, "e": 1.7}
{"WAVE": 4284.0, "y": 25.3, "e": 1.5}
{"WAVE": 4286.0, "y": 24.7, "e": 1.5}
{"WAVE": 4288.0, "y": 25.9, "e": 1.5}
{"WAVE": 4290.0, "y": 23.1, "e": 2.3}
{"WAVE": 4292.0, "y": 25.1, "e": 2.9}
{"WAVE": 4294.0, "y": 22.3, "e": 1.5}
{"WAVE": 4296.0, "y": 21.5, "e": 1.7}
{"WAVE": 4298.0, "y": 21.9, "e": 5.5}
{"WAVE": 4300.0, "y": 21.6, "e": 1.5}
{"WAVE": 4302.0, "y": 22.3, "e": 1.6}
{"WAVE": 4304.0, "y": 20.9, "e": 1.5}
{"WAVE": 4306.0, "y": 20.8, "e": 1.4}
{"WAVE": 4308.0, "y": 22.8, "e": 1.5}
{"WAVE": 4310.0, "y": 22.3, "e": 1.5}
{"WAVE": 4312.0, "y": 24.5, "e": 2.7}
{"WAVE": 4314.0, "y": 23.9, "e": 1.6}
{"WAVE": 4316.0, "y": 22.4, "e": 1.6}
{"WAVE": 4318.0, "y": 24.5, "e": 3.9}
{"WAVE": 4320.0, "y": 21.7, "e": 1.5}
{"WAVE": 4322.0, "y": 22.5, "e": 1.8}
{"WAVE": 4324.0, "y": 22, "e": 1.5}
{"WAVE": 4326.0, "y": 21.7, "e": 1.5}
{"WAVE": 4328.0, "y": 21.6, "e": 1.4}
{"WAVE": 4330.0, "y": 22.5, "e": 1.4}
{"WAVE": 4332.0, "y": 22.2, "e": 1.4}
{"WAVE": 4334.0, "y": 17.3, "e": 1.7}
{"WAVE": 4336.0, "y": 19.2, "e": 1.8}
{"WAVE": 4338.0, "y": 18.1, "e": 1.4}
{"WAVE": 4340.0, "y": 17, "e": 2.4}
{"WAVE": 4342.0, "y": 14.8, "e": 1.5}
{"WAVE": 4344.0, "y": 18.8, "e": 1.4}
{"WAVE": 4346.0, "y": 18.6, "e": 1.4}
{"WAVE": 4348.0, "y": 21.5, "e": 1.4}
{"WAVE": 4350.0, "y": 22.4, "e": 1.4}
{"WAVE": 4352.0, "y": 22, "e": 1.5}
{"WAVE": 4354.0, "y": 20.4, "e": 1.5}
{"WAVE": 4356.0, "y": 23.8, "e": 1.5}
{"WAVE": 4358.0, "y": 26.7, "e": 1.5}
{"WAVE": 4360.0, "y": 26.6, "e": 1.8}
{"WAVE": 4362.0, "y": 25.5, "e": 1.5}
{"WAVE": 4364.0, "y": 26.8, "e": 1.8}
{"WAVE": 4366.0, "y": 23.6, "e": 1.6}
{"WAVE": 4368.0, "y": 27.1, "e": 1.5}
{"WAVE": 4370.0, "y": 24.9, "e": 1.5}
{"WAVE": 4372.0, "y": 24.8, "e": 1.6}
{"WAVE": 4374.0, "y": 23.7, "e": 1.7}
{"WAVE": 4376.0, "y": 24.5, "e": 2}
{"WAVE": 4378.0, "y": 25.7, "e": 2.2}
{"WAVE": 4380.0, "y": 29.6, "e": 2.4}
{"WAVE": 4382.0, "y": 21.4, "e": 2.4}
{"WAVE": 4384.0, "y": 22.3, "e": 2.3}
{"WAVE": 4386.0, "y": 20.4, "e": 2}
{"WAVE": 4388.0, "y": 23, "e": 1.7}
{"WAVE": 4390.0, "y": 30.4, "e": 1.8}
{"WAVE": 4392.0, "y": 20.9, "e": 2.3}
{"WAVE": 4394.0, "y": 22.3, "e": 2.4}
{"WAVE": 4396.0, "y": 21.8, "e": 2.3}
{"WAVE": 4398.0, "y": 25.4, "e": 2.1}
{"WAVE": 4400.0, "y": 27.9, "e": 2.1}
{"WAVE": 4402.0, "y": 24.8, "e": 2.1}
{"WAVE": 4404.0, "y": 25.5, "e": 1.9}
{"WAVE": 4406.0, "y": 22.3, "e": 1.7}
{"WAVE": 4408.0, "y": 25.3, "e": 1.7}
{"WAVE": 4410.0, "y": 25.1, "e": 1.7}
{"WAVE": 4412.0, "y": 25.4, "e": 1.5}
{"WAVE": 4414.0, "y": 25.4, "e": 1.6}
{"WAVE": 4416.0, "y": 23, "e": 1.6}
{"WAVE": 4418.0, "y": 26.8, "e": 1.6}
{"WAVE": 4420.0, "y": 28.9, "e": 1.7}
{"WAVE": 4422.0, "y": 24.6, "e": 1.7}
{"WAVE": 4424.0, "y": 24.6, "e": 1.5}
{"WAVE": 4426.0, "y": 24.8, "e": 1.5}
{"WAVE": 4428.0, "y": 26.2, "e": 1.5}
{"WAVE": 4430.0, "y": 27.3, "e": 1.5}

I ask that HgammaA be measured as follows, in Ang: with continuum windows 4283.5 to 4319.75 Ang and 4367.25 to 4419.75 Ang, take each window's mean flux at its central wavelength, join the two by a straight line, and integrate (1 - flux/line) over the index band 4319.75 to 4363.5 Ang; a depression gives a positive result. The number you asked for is 4.56 Ang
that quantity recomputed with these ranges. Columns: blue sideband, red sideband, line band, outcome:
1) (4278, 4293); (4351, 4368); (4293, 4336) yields 5.19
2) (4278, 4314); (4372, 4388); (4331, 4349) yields 3.87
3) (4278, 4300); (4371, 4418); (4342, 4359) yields 2.08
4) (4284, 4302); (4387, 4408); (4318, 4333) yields 0.94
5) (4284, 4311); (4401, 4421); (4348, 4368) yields -0.08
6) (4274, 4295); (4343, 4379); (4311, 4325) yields 0.79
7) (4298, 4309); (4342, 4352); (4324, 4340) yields 0.23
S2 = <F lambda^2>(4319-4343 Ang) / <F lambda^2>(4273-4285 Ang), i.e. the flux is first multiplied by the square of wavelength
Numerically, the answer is 0.8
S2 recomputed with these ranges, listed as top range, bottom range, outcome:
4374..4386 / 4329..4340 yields 1.26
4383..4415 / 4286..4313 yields 1.12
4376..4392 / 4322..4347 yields 1.28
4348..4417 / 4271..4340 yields 1.11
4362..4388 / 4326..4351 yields 1.27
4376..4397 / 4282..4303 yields 1.06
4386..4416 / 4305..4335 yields 1.15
